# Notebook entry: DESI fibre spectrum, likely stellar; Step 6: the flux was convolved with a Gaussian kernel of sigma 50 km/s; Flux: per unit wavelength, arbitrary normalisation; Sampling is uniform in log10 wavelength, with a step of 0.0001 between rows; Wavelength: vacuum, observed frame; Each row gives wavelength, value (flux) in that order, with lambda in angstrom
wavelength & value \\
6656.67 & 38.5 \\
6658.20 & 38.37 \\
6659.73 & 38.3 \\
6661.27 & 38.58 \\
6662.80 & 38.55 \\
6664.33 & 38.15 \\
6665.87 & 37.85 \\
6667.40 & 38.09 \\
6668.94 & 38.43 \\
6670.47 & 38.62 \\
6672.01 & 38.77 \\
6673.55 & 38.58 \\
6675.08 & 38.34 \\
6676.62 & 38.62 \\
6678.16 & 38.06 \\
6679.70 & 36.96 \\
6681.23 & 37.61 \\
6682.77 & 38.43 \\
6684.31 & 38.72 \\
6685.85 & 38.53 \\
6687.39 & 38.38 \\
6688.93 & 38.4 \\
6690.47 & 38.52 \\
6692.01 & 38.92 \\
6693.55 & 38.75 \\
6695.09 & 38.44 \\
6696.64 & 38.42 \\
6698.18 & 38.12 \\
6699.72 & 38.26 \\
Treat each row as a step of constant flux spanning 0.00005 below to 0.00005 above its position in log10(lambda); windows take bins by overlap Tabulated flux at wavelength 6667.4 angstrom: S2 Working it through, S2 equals 38.09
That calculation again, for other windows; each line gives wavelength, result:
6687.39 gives 38.38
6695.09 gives 38.44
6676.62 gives 38.62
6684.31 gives 38.72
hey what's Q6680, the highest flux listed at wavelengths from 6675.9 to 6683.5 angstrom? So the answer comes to 38.62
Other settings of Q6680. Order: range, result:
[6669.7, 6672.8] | 38.77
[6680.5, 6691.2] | 38.72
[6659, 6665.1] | 38.58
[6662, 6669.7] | 38.55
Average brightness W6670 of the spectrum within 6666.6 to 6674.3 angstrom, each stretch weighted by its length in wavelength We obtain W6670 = 38.5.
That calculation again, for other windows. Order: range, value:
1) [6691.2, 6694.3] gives 38.9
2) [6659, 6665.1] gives 38.4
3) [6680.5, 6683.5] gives 38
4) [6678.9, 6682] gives 37.4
